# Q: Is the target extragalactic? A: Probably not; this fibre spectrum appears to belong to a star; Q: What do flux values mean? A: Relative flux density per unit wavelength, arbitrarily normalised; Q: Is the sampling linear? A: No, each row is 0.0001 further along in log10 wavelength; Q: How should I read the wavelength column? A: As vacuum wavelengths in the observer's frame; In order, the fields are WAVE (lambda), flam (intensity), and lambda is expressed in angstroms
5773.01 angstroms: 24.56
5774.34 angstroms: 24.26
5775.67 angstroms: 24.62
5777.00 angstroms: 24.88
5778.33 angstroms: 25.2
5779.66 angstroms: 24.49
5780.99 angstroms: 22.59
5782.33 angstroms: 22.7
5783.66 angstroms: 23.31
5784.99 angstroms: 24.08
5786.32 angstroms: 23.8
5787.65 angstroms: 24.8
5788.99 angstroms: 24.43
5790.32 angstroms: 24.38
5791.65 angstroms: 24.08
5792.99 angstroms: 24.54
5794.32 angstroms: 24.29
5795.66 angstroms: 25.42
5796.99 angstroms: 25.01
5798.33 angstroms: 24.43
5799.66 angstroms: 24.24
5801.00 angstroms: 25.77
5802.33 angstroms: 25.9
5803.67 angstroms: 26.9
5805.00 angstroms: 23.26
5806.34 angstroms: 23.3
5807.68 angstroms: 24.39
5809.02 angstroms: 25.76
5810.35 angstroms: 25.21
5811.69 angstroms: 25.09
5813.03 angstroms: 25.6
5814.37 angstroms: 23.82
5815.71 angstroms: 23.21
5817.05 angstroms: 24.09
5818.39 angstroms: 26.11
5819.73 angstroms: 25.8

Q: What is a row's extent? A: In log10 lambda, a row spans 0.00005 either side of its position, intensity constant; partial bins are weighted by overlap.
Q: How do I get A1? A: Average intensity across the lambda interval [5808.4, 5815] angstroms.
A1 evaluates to 25.1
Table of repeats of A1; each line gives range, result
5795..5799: 25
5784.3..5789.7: 24.3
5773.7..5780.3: 24.7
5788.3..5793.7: 24.3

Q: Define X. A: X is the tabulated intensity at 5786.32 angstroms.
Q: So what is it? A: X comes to 23.8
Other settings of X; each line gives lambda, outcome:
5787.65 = 24.8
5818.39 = 26.11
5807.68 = 24.39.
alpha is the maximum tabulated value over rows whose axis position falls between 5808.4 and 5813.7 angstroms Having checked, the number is 25.76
